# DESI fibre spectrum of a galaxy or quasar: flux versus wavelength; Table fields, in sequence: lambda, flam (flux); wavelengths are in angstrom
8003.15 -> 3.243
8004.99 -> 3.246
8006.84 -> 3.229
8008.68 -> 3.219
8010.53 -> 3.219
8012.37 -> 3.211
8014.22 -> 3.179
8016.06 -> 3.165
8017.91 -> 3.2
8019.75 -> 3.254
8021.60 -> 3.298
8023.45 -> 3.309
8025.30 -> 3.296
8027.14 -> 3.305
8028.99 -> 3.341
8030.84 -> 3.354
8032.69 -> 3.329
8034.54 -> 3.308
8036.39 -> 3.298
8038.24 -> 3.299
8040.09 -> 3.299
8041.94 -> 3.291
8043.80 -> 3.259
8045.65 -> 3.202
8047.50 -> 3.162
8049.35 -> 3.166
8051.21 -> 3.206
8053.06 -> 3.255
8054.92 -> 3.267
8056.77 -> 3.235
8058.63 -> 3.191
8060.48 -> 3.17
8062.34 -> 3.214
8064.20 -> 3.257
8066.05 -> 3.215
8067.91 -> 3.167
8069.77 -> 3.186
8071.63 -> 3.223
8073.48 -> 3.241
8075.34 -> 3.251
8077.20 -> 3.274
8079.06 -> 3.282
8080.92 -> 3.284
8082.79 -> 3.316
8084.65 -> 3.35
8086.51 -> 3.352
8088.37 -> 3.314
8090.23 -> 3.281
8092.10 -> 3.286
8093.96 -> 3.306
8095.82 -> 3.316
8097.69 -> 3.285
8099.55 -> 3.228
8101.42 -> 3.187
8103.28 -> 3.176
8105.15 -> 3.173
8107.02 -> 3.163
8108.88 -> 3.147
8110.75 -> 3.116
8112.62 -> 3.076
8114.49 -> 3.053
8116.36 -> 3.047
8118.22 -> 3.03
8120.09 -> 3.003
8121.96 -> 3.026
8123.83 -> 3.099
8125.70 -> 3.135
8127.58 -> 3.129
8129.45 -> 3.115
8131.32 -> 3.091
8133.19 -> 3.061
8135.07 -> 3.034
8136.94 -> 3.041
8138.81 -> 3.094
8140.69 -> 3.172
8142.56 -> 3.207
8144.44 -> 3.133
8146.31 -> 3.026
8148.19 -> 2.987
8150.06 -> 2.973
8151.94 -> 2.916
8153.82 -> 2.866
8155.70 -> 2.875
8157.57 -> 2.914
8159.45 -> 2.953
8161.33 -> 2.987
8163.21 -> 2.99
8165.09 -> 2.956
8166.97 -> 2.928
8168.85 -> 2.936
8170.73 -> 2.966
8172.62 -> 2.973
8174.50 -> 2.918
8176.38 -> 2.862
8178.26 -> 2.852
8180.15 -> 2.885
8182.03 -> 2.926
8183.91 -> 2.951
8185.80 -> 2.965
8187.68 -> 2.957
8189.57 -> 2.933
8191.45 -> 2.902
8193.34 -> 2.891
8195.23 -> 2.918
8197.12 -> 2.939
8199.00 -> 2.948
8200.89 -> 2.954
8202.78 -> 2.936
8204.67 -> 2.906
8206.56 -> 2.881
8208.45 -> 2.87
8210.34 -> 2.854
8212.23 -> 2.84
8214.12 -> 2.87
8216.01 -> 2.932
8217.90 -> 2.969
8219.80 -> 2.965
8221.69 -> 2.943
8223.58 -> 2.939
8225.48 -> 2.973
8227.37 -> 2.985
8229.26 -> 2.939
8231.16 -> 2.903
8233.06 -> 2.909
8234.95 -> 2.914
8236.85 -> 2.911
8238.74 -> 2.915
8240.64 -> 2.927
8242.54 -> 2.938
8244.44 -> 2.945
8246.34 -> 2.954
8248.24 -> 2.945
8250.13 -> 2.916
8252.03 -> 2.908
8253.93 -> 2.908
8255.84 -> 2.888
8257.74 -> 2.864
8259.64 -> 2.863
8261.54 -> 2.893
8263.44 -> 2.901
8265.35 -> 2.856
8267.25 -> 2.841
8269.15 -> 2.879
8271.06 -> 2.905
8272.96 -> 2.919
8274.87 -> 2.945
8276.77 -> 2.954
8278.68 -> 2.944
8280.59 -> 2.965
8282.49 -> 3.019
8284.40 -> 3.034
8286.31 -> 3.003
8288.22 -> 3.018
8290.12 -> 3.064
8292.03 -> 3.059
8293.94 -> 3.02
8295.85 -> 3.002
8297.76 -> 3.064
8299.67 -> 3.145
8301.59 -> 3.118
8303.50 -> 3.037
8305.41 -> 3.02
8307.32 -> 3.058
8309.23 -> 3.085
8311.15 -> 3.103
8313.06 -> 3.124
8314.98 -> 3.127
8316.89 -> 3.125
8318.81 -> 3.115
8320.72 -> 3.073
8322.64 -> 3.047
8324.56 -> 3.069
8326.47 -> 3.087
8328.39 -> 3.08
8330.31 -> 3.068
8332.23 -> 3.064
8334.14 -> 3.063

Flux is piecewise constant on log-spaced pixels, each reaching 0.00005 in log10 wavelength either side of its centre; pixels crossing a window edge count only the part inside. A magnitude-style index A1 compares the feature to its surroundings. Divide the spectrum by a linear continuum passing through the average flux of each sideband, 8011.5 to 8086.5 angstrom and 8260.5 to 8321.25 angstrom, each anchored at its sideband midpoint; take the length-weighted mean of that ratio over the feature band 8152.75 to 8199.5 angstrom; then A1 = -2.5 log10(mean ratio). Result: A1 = 0.07 mag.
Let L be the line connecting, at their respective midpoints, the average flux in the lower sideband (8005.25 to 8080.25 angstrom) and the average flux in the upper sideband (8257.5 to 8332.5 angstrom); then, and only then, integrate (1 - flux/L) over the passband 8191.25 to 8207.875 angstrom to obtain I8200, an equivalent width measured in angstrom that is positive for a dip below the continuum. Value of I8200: 1.0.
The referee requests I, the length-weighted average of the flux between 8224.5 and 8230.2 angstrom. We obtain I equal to 2.97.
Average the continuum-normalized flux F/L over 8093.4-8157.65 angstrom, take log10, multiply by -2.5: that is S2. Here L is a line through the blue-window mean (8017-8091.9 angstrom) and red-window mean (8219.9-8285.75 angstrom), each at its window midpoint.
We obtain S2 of 0.02 mag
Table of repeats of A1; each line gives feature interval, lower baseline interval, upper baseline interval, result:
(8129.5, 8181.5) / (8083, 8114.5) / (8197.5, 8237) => 0.035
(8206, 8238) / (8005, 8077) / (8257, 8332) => 0.058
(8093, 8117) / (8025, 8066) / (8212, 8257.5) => -0.008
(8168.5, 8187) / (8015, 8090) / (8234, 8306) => 0.059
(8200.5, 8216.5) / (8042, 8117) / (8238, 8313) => 0.061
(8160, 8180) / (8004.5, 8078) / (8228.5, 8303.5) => 0.052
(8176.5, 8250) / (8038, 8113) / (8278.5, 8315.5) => 0.071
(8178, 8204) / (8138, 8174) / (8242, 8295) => 0.018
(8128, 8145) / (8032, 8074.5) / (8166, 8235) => -0.016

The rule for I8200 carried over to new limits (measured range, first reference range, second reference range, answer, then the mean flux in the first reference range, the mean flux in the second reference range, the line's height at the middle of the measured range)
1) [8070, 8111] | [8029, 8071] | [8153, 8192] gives -1.5 angstrom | 3.24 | 2.93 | 3.14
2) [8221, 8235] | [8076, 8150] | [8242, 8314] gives 0.4 angstrom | 3.16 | 2.98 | 3.03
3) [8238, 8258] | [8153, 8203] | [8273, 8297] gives 0.4 angstrom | 2.93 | 3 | 2.98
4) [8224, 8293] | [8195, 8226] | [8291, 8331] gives 1.3 angstrom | 2.92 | 3.08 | 2.99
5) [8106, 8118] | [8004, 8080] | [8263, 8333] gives 0.3 angstrom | 3.25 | 3.03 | 3.19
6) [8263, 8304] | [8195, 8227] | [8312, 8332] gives 0.6 angstrom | 2.92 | 3.09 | 3.03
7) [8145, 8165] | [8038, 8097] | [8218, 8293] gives 1.0 angstrom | 3.25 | 2.94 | 3.11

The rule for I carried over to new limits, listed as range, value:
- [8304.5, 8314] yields 3.08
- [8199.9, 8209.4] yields 2.91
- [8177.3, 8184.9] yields 2.9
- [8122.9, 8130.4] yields 3.12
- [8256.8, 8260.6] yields 2.87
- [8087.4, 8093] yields 3.29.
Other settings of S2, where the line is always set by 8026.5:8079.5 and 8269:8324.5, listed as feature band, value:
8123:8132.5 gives 0.02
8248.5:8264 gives 0.06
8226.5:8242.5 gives 0.06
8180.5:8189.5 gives 0.07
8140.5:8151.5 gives 0.03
